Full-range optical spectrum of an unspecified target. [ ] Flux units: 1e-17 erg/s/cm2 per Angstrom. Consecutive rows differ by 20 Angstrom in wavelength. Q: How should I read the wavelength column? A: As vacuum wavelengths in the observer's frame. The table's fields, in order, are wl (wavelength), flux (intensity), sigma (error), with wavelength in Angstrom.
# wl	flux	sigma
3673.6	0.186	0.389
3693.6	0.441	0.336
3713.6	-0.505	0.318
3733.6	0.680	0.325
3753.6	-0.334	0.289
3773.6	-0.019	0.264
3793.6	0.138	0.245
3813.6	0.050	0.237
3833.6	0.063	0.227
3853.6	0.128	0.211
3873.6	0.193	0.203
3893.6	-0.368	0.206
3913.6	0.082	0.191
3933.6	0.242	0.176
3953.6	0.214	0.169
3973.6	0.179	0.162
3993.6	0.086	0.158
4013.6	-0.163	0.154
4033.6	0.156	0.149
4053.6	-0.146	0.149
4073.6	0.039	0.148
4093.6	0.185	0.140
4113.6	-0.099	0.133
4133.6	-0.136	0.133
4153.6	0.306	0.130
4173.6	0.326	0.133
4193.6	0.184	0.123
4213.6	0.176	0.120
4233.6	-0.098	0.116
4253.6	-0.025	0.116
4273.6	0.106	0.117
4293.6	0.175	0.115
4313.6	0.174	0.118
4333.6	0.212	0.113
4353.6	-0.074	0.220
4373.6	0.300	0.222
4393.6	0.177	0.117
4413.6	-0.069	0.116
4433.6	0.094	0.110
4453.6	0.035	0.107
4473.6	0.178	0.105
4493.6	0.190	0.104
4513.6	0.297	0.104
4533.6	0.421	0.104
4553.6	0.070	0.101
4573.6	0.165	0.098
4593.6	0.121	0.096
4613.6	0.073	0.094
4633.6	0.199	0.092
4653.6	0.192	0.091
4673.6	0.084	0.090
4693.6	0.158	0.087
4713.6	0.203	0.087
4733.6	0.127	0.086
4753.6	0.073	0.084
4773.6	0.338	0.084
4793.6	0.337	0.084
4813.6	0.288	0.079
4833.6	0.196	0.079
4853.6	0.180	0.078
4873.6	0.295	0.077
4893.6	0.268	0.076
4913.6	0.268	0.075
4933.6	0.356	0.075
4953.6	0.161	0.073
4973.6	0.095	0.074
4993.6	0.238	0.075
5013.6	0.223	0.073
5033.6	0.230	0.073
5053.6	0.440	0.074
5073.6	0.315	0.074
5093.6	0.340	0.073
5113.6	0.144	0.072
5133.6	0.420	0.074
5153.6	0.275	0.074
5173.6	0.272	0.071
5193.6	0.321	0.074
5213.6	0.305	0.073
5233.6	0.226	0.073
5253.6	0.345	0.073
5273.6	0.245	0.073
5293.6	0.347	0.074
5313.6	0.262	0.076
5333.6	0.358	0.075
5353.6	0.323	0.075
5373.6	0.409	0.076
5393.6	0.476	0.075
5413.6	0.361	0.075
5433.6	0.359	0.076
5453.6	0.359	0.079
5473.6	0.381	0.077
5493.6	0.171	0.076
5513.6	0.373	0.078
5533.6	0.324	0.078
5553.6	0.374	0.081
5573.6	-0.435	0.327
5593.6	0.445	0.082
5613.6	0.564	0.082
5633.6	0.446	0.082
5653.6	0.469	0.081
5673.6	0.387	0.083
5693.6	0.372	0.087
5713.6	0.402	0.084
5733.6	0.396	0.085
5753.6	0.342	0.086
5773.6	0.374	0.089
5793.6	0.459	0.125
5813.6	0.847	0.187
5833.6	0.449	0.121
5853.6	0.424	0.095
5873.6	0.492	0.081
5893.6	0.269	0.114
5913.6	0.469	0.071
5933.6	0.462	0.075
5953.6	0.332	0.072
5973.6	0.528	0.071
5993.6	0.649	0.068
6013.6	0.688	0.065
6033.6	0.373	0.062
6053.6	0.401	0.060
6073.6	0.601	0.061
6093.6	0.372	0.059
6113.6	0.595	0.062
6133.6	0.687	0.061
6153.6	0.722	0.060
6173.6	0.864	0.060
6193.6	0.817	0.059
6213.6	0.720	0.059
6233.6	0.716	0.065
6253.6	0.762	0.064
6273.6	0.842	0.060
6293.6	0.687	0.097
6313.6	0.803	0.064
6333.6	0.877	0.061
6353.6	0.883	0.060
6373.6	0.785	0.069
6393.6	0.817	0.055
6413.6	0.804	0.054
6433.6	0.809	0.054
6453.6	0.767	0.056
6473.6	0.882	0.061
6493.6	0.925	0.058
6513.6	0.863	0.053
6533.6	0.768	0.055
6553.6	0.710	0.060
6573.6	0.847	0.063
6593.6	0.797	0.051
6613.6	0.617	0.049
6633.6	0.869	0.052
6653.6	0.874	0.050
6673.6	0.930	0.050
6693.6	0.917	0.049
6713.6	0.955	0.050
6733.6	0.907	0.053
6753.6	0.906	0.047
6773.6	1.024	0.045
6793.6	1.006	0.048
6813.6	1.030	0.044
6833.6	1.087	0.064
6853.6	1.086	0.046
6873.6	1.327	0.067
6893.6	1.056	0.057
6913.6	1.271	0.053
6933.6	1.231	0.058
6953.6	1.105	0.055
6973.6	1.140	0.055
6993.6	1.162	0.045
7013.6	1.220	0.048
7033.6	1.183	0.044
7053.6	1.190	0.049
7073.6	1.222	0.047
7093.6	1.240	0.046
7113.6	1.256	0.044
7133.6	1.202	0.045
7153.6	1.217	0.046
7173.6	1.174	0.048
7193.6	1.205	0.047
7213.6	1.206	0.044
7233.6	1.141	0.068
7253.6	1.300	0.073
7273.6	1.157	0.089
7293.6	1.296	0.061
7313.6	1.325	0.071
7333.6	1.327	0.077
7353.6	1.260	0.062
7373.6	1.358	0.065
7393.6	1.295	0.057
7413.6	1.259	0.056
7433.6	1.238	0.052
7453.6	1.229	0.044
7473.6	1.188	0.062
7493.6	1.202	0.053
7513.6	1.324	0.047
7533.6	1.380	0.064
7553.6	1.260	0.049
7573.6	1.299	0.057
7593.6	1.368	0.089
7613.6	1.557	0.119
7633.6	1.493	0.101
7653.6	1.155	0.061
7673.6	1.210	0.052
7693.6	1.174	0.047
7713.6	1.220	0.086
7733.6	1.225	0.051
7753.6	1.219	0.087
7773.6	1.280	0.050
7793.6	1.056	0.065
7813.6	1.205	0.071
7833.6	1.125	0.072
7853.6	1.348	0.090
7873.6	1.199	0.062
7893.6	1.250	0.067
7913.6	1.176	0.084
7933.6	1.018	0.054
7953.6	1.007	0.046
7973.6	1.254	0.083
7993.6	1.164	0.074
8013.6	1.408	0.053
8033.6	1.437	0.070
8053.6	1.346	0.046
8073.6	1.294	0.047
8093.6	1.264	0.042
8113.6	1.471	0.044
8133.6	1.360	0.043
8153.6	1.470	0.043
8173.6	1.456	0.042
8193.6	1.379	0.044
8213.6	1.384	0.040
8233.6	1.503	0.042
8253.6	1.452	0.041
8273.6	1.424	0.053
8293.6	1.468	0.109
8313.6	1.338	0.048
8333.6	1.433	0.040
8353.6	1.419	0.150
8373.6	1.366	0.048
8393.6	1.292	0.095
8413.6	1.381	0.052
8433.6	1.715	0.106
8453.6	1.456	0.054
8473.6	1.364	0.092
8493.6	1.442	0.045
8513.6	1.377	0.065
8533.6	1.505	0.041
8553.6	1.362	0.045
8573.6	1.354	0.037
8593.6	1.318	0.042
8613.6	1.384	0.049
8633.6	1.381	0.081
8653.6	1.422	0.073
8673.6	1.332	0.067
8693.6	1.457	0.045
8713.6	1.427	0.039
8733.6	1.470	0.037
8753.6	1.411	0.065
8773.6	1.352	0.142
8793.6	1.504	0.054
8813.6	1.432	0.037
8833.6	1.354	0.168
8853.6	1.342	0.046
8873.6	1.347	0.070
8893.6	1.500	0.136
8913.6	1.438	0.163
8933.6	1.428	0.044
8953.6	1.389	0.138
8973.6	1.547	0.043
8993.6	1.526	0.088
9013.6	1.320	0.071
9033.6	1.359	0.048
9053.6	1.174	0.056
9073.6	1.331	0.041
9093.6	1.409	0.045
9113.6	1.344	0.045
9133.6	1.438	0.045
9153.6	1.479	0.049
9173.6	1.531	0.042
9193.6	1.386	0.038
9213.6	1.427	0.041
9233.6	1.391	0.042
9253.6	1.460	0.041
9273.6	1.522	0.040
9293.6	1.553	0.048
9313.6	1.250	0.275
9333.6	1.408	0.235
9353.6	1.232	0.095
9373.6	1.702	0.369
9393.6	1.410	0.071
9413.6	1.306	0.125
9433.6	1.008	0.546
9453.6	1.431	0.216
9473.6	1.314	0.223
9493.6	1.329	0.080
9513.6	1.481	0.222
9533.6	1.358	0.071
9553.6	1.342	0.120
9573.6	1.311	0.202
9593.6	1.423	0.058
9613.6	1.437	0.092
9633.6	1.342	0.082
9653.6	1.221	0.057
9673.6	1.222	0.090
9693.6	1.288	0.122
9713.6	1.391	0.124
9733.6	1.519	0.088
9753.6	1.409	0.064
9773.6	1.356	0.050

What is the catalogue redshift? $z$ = 0.54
